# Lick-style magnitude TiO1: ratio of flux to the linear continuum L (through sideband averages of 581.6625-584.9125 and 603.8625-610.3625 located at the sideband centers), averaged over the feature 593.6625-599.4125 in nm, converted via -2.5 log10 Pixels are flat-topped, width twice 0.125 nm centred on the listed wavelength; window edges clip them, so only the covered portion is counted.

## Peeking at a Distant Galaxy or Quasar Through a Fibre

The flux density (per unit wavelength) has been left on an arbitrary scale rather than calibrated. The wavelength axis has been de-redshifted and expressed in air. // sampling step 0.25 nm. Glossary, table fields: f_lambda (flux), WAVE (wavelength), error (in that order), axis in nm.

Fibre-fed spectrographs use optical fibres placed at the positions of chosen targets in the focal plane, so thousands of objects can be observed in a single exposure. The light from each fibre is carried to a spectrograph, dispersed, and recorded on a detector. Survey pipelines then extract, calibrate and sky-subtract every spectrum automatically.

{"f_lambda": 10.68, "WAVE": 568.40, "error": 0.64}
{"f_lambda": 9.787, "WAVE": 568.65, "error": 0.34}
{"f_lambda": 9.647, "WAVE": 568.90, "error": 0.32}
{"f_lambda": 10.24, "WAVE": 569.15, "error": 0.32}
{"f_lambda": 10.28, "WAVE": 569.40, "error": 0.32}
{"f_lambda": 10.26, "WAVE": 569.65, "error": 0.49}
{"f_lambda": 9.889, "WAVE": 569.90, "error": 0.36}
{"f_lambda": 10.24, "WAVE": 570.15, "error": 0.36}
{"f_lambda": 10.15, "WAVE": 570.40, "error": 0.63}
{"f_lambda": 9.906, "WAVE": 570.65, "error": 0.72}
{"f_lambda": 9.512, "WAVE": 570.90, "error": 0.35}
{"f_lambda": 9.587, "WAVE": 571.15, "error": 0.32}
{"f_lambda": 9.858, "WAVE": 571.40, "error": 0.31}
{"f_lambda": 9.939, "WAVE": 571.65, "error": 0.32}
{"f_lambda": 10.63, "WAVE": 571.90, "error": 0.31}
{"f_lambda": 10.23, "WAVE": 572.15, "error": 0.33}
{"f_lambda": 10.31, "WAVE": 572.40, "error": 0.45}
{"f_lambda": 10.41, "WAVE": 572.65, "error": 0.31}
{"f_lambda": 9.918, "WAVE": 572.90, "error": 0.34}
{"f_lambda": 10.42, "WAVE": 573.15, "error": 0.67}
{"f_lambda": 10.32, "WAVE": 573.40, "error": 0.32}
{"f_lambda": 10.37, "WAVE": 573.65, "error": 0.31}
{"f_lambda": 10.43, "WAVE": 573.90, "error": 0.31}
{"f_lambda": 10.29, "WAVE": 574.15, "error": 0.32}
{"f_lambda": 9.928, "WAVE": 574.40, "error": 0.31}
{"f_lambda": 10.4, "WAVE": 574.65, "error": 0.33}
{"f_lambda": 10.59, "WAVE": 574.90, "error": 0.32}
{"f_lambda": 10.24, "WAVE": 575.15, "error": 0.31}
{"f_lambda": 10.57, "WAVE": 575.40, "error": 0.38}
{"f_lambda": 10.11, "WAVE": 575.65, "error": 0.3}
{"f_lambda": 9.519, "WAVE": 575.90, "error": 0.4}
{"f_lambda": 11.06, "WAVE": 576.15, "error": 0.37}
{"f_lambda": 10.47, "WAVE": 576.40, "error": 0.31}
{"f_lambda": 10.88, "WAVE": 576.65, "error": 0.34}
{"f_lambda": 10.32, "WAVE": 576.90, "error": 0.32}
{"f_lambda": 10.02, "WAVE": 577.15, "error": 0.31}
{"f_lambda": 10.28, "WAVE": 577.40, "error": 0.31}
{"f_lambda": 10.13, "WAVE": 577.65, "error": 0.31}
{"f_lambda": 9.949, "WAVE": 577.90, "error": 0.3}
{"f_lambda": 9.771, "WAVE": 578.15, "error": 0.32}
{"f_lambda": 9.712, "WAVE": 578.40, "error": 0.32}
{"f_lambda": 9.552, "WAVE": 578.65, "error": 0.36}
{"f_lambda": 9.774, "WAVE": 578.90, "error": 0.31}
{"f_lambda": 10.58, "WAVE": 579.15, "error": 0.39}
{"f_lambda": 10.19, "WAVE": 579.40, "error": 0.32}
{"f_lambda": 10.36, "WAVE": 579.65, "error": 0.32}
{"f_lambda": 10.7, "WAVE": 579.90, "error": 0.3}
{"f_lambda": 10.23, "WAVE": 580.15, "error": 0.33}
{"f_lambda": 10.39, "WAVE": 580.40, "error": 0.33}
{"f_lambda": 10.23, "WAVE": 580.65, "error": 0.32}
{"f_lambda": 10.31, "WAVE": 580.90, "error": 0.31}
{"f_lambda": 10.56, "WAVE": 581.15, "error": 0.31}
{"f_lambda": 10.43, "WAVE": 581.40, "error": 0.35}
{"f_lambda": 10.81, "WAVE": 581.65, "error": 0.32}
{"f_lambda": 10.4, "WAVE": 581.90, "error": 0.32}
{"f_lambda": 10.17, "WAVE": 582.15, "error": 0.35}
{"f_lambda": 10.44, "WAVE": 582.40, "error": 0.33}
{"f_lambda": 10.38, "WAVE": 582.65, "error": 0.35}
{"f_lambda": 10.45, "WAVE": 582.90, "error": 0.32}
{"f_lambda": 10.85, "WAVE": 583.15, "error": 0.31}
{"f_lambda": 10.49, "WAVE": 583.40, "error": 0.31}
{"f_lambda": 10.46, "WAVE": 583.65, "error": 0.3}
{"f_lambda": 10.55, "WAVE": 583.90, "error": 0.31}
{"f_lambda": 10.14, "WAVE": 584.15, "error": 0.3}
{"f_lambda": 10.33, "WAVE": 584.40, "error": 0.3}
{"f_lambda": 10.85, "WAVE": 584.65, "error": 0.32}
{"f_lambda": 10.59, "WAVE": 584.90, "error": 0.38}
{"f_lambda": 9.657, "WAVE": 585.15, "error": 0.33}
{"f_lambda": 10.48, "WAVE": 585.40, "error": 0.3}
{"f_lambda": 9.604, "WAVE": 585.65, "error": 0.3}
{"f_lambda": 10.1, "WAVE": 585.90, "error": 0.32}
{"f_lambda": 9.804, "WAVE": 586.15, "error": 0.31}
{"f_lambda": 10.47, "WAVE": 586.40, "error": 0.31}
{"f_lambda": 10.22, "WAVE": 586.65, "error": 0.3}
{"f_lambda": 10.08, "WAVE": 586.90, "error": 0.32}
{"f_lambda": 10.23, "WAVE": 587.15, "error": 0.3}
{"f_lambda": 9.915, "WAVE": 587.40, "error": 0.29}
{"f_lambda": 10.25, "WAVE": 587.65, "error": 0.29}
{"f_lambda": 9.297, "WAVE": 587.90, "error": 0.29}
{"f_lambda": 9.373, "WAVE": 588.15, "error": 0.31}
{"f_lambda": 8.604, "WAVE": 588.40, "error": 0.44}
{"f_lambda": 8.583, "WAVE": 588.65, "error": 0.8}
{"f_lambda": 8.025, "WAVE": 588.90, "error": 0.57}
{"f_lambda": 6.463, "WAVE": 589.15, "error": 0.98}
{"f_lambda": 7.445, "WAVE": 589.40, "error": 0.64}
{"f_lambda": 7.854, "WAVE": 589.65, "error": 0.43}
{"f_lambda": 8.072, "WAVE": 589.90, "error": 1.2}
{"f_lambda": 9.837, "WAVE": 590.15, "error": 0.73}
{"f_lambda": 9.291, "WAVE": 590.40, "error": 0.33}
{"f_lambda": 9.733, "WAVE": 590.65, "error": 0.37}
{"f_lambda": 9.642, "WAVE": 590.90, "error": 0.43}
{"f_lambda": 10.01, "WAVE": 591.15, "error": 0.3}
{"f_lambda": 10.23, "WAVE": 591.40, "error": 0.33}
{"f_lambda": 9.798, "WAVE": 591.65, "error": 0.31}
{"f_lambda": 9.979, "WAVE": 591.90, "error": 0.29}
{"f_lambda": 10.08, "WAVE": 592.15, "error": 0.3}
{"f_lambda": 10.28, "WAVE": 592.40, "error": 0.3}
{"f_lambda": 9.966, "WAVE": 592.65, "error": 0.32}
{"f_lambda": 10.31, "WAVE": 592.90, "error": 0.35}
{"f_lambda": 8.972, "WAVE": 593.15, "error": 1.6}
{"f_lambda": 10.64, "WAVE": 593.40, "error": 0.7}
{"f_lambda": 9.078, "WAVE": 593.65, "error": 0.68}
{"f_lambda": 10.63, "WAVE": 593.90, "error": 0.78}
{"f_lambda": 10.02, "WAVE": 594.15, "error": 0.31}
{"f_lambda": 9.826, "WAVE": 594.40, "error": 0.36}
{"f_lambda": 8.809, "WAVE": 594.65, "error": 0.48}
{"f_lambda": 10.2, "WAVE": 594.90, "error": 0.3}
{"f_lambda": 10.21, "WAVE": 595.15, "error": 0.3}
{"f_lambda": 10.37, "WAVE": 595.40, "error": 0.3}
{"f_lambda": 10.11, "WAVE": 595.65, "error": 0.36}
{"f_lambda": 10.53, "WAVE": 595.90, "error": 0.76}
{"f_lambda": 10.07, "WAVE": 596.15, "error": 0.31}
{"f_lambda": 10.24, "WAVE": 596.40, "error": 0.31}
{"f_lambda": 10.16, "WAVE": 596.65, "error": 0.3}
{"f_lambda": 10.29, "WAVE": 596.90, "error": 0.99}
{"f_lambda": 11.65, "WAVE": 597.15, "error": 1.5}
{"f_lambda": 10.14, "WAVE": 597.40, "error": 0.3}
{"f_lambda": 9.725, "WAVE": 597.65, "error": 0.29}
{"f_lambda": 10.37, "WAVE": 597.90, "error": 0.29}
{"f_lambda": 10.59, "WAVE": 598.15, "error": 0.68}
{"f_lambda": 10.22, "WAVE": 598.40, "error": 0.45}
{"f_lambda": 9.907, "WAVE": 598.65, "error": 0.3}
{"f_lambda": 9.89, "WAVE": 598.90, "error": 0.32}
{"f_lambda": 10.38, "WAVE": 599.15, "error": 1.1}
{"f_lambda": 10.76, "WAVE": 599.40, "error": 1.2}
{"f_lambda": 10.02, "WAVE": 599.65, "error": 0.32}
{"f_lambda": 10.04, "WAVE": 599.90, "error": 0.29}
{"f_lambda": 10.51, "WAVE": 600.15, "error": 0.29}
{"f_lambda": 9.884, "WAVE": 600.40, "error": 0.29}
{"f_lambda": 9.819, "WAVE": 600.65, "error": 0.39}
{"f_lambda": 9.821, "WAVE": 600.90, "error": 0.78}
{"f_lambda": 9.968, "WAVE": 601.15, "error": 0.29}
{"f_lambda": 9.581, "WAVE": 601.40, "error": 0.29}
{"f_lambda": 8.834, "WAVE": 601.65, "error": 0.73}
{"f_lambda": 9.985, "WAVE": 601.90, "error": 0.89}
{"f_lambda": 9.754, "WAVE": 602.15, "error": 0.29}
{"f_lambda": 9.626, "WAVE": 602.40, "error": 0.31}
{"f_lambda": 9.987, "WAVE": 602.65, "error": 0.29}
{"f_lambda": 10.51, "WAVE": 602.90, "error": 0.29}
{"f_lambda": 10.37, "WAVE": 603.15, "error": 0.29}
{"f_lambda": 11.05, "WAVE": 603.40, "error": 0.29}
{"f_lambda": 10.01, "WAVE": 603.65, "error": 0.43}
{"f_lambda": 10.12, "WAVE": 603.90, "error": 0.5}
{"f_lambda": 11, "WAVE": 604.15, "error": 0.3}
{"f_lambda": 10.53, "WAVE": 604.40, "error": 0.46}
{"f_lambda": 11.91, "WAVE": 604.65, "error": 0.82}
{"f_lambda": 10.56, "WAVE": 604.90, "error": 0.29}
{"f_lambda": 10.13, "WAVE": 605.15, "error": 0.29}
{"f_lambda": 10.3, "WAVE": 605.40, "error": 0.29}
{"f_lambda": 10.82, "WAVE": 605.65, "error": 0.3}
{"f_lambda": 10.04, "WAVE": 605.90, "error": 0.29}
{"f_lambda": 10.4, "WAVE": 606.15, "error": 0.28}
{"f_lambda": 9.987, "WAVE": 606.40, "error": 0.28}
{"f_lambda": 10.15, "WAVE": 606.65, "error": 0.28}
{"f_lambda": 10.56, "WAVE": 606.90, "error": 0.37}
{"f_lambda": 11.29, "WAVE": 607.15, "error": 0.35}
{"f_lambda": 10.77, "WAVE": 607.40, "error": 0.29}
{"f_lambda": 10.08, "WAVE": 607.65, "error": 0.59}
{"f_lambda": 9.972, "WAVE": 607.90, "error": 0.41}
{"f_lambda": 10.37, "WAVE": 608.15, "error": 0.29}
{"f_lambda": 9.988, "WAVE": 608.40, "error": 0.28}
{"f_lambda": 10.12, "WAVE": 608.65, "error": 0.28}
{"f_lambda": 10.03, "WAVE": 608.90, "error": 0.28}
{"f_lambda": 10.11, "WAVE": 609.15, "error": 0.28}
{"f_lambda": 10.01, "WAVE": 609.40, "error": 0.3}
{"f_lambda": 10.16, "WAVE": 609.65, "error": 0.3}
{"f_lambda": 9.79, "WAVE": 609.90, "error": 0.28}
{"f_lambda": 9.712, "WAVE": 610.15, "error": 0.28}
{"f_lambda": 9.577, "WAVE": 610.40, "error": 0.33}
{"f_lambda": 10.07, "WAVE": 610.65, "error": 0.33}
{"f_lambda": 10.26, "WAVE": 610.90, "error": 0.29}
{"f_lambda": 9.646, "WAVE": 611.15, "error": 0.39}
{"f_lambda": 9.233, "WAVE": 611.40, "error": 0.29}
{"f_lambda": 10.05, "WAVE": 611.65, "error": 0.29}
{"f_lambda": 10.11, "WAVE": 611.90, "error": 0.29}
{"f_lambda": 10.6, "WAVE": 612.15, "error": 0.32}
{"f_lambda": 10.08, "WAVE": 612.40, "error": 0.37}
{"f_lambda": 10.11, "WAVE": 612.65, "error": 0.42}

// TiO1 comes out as 0.02 mag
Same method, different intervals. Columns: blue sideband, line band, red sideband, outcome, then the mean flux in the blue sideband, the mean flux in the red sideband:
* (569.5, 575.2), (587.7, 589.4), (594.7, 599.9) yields 0.214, 10.2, 10.3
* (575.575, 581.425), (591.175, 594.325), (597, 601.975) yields 0.016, 10.2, 10.1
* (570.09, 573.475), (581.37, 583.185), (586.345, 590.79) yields -0.111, 10.1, 9.08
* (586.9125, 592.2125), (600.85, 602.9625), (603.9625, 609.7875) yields 0.032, 9.19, 10.4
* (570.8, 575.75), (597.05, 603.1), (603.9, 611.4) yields 0.019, 10.2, 10.3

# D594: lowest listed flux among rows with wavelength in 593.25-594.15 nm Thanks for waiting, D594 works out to 9.078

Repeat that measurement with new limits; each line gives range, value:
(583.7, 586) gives 9.604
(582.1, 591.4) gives 6.463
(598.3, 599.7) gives 9.89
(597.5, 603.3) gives 8.834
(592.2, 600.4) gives 8.809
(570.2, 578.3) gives 9.512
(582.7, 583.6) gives 10.45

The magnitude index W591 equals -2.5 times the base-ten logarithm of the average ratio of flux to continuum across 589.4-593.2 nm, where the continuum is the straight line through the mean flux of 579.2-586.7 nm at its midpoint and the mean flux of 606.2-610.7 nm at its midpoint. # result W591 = 0.082 mag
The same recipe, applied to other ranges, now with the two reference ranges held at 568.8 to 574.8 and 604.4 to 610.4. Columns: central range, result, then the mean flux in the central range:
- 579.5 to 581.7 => -0.027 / 10.4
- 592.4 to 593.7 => 0.038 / 9.88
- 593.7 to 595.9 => 0.024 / 10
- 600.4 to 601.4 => 0.047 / 9.84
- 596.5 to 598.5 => -0.014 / 10.4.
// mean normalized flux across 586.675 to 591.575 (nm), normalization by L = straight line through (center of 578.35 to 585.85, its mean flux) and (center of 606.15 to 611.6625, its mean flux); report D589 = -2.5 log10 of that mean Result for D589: 0.13 mag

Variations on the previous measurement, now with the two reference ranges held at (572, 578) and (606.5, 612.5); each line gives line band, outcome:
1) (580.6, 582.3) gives -0.017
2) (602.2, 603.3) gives 0.003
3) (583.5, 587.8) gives 0.003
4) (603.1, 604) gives -0.026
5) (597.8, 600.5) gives -0.007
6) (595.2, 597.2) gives -0.020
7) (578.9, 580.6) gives -0.008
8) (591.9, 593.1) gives 0.015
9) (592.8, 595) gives 0.041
